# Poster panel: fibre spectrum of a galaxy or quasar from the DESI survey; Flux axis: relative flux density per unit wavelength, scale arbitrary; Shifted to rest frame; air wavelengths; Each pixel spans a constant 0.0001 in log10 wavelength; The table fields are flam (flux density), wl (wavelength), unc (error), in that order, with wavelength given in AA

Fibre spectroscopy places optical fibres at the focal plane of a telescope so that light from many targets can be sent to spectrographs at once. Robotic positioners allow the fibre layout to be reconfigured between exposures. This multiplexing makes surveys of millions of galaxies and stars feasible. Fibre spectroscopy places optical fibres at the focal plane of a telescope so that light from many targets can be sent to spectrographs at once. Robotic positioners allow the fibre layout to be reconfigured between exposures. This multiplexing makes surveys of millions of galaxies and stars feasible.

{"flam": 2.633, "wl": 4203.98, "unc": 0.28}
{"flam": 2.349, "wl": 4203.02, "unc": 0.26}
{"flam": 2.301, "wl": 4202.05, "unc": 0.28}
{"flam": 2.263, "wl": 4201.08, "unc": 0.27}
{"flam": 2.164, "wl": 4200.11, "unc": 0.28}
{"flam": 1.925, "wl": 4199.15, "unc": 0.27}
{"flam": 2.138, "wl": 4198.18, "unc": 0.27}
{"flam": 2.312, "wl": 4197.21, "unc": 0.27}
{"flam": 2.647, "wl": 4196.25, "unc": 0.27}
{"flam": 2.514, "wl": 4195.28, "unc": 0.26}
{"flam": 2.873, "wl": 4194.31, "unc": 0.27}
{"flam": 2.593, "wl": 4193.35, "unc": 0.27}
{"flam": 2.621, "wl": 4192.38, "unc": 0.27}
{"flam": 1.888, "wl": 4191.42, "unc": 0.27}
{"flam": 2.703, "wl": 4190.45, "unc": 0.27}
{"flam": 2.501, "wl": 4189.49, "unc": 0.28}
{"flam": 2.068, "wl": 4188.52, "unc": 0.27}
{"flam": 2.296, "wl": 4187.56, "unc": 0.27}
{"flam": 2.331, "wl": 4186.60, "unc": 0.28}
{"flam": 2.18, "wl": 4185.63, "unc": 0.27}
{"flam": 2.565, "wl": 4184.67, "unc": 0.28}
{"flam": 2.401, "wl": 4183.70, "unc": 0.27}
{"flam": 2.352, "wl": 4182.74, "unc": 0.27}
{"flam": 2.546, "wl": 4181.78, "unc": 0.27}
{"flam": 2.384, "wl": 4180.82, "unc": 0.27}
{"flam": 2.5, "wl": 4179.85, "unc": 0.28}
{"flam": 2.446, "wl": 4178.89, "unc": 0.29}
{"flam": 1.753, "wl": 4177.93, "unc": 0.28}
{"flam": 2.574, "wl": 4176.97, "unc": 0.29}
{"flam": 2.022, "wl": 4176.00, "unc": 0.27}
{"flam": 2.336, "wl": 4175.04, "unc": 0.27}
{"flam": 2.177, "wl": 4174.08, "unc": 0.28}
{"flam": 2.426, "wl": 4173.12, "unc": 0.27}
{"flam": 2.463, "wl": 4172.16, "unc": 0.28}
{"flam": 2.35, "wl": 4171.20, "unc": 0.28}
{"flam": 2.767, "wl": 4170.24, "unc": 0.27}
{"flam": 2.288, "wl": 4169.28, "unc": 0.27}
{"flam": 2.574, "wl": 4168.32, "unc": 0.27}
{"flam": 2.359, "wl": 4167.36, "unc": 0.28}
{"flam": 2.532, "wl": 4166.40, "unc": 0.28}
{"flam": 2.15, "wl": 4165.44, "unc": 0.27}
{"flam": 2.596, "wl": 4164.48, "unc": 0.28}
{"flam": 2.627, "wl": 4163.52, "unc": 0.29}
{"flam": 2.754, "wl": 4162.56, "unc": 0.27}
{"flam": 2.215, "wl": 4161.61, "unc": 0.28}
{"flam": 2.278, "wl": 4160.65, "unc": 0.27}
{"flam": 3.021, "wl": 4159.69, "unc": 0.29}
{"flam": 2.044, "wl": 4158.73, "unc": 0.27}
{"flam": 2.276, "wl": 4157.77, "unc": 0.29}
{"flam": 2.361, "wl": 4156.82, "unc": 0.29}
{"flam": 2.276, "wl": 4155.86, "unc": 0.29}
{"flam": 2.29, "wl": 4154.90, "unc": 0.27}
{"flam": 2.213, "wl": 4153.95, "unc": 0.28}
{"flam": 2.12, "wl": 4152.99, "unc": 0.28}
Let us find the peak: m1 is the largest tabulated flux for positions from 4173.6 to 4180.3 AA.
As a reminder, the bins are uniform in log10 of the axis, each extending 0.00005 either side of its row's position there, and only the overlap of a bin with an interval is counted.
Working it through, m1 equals 2.574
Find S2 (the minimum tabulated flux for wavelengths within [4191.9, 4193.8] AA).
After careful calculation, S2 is 2.593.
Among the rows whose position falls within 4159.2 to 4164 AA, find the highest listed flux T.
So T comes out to 3.021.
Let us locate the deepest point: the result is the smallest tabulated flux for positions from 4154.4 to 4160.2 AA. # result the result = 2.044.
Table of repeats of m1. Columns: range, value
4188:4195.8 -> 2.873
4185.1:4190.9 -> 2.703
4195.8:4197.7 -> 2.647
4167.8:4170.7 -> 2.767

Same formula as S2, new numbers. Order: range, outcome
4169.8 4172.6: 2.35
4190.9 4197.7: 1.888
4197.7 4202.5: 1.925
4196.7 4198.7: 2.138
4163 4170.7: 2.15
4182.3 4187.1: 2.18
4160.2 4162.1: 2.215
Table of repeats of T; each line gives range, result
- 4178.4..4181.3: 2.5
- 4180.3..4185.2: 2.565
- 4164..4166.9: 2.596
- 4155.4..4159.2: 2.361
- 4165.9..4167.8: 2.532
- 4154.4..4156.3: 2.29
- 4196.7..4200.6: 2.312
